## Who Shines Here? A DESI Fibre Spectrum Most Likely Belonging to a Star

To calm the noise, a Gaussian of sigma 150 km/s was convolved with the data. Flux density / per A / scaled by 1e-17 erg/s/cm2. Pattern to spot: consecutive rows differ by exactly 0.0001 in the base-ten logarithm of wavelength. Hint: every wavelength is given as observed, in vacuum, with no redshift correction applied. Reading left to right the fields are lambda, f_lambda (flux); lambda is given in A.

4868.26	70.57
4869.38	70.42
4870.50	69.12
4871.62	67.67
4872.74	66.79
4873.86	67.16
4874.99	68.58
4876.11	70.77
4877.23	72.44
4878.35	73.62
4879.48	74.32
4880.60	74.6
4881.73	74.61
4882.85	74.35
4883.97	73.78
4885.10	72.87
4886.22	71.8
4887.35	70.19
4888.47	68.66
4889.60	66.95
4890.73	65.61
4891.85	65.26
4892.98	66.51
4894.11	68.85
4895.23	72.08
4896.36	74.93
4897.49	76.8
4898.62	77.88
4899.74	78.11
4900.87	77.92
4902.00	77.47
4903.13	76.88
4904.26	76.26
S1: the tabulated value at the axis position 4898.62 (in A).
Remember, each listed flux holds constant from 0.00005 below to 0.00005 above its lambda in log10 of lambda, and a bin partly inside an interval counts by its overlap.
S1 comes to 77.88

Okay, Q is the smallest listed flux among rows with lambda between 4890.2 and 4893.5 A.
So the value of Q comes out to 65.26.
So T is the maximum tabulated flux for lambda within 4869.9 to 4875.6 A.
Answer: 69.12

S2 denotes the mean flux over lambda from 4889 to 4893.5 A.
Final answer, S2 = 66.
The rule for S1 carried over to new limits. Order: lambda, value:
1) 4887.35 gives 70.19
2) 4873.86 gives 67.16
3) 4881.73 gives 74.61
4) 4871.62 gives 67.67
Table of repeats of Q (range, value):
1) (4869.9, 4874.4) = 66.79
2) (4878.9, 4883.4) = 74.32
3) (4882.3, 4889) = 68.66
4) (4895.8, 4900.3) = 74.93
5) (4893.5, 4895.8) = 68.85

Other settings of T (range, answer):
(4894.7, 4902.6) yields 78.11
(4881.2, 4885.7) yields 74.61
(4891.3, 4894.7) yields 68.85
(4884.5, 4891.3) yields 72.87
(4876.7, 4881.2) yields 74.6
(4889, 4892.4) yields 66.95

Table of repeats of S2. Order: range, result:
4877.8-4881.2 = 74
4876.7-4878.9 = 73.1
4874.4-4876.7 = 69.6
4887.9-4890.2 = 67.7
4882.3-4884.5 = 74.2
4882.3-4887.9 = 72.6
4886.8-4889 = 69.6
